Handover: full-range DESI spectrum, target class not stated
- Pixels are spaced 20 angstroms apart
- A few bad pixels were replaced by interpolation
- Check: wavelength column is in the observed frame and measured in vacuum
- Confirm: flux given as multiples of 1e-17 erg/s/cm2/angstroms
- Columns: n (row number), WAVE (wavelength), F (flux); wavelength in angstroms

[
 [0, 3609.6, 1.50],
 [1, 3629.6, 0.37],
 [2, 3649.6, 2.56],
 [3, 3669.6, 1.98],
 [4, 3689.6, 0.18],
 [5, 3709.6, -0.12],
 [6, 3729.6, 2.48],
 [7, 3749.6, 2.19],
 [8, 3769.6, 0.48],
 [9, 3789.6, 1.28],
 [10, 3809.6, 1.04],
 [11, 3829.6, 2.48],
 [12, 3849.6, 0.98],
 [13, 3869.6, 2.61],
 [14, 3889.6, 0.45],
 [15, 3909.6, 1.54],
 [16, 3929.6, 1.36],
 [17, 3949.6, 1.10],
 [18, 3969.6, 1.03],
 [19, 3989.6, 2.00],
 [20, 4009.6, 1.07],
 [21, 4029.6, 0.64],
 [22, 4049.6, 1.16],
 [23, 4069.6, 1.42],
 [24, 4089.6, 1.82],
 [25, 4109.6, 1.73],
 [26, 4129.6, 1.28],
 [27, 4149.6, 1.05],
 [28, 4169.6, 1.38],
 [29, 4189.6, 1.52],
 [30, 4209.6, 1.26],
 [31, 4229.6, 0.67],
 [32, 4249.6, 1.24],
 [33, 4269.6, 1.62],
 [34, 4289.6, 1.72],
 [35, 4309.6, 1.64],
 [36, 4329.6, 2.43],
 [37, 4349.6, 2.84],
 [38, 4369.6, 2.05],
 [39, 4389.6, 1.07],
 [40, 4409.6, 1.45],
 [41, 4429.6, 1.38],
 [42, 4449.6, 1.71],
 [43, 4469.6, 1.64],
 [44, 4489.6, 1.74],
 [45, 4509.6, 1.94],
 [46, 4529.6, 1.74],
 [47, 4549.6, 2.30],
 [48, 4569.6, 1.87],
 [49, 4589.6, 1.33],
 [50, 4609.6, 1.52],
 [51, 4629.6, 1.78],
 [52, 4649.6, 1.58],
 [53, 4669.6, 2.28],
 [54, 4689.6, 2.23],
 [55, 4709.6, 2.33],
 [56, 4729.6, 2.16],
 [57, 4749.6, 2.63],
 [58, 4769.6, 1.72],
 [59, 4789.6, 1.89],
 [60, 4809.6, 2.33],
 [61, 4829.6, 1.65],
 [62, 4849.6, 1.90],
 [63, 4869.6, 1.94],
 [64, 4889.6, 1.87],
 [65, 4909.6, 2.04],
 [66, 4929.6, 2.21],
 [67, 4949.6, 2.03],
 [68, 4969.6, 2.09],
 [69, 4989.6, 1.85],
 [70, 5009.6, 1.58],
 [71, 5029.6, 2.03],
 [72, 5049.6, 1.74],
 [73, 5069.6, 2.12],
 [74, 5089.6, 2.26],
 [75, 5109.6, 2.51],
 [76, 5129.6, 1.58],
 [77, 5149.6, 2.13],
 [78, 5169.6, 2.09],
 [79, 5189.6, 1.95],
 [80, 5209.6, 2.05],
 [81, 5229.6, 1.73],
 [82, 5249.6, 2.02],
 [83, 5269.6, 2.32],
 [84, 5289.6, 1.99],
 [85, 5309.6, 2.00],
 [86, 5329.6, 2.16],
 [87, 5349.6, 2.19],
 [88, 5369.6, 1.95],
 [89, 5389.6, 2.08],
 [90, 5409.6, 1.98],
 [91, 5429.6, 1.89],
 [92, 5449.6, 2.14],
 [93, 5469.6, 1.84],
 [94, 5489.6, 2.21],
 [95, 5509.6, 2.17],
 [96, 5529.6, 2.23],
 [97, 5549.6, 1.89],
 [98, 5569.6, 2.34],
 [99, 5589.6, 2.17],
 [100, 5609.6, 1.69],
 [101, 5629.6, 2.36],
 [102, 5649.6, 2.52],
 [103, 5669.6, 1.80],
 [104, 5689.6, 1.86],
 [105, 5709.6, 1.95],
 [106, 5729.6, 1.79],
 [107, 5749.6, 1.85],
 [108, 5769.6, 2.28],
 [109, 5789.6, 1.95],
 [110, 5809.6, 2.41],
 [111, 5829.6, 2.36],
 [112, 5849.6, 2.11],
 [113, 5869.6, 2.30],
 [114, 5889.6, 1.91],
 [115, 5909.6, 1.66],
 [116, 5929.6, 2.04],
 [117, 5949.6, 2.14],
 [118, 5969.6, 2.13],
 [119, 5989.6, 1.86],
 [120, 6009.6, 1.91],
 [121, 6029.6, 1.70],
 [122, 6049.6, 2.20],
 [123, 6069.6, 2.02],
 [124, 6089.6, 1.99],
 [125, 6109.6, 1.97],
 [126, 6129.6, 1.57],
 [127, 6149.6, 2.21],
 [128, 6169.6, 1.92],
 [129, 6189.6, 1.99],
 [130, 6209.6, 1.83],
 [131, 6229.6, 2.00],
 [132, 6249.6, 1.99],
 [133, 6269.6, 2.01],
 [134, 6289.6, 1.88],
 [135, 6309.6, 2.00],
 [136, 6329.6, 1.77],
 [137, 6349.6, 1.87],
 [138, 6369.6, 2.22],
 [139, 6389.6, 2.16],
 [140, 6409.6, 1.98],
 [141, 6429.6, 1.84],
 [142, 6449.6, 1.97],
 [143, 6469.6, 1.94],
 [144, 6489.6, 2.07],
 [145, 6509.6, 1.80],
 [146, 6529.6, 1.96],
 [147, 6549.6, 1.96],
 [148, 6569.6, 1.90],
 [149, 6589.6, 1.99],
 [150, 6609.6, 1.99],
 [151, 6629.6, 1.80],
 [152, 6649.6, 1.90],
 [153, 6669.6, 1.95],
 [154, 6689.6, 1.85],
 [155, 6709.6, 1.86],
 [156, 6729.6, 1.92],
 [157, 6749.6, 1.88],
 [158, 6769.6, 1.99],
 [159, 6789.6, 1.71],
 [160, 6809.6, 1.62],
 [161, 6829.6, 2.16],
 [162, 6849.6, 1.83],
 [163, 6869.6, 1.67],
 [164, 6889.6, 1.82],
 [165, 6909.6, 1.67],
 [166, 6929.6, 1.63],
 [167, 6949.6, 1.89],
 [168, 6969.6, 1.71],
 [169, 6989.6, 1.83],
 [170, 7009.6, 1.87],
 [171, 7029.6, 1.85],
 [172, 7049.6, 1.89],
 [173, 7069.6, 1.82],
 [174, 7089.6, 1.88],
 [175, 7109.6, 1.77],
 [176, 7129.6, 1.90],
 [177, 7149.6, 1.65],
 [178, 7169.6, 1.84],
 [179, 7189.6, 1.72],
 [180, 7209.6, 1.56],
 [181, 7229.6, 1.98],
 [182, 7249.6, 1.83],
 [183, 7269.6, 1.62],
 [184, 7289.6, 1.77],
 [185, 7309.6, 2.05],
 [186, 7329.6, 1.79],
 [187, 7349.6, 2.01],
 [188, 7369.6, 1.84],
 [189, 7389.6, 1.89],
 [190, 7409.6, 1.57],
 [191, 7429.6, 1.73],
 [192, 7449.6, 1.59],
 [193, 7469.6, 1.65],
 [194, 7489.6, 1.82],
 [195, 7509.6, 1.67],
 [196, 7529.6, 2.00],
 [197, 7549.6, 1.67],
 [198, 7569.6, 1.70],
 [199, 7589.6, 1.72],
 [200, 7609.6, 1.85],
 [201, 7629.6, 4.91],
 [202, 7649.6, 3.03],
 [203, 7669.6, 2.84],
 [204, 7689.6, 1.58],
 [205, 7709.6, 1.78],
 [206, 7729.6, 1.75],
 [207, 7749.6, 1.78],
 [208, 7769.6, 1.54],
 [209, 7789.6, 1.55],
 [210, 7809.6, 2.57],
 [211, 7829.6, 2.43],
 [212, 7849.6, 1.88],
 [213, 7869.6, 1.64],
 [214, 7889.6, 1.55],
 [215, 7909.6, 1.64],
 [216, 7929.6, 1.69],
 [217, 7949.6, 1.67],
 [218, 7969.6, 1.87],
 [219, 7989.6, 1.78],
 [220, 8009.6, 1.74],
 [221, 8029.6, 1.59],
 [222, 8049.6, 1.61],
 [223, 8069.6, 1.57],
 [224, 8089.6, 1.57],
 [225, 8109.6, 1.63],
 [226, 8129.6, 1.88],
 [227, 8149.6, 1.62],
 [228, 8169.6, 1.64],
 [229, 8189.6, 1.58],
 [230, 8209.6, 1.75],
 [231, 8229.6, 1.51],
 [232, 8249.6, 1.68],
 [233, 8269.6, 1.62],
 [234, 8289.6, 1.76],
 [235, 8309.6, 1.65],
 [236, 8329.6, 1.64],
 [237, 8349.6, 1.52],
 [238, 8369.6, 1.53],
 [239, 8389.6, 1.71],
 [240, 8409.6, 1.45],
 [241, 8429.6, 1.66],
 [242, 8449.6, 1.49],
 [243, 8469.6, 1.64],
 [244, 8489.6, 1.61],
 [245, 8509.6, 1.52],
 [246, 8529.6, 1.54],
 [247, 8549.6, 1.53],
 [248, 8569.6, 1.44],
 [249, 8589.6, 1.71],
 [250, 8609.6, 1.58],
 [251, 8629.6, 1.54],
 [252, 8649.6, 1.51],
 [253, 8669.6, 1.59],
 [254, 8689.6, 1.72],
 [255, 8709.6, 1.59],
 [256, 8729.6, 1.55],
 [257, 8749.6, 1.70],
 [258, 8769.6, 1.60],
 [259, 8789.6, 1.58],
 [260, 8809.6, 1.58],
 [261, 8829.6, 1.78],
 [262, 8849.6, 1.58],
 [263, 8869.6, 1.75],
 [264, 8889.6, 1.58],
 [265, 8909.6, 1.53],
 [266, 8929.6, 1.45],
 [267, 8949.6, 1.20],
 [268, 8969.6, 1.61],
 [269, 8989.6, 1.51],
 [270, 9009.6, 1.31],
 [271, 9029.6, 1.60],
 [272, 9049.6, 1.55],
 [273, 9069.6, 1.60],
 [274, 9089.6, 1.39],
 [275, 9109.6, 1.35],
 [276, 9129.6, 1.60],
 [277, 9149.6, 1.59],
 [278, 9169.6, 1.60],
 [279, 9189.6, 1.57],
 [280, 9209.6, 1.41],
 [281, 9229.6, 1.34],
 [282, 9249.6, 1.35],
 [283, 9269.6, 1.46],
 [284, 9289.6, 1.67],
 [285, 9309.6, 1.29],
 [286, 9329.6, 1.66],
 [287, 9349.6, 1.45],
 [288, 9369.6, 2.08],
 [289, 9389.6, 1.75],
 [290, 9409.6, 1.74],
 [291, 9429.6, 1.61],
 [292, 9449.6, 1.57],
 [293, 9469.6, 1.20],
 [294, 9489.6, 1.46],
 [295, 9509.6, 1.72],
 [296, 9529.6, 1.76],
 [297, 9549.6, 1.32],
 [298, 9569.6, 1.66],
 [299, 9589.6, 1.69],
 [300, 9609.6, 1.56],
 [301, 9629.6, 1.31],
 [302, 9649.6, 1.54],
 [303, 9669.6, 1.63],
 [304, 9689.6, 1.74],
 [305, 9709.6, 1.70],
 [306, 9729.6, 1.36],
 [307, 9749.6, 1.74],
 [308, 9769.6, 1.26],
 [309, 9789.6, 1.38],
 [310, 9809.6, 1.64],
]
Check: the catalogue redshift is 0.16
